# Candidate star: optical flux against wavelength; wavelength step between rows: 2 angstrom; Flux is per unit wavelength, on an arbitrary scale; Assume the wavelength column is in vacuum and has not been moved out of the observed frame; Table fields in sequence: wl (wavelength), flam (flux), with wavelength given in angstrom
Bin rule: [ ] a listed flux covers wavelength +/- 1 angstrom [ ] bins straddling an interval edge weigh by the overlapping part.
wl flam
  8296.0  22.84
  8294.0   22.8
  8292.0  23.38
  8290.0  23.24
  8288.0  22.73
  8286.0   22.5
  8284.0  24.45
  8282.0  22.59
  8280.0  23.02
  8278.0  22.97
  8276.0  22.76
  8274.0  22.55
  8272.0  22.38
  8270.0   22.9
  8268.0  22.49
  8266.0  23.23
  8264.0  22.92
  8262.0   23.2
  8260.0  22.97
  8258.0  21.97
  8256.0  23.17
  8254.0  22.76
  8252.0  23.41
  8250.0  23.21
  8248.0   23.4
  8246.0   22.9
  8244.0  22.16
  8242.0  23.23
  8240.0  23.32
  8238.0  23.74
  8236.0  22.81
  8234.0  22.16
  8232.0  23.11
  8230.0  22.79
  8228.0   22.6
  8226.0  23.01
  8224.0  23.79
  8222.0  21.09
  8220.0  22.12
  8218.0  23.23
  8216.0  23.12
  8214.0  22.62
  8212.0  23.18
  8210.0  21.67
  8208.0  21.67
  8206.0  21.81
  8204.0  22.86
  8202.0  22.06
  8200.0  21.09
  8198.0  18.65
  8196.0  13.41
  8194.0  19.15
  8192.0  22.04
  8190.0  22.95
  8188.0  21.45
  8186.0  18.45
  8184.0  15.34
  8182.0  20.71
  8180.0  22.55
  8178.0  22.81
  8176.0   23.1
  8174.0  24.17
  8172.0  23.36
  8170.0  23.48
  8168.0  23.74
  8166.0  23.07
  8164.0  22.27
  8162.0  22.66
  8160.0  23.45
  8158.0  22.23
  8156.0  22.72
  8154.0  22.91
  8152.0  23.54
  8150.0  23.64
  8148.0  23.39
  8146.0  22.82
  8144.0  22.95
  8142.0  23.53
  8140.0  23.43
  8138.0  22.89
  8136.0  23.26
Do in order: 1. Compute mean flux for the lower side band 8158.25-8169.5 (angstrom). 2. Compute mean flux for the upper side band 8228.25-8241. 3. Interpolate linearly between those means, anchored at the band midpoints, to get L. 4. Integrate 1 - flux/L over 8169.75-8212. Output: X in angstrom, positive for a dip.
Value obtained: 3.5 angstrom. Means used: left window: 23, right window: 23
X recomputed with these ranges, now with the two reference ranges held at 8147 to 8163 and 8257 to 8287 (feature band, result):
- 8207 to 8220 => 0.2 angstrom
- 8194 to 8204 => 1.6 angstrom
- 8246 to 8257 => -0.1 angstrom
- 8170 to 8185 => 0.8 angstrom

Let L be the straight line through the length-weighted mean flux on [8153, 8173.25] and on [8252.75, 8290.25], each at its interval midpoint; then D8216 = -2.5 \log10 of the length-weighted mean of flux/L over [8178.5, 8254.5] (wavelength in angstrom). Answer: 0.05 mag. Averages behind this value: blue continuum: 23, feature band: 21.8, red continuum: 22.9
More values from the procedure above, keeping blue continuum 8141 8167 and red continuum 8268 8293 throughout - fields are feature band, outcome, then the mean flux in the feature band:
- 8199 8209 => 0.05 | 21.9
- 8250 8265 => 0.00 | 22.9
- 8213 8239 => 0.01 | 22.8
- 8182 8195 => 0.15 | 20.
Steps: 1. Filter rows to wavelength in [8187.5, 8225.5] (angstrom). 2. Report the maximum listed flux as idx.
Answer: 23.79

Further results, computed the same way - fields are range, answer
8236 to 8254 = 23.74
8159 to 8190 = 24.17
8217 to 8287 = 24.45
